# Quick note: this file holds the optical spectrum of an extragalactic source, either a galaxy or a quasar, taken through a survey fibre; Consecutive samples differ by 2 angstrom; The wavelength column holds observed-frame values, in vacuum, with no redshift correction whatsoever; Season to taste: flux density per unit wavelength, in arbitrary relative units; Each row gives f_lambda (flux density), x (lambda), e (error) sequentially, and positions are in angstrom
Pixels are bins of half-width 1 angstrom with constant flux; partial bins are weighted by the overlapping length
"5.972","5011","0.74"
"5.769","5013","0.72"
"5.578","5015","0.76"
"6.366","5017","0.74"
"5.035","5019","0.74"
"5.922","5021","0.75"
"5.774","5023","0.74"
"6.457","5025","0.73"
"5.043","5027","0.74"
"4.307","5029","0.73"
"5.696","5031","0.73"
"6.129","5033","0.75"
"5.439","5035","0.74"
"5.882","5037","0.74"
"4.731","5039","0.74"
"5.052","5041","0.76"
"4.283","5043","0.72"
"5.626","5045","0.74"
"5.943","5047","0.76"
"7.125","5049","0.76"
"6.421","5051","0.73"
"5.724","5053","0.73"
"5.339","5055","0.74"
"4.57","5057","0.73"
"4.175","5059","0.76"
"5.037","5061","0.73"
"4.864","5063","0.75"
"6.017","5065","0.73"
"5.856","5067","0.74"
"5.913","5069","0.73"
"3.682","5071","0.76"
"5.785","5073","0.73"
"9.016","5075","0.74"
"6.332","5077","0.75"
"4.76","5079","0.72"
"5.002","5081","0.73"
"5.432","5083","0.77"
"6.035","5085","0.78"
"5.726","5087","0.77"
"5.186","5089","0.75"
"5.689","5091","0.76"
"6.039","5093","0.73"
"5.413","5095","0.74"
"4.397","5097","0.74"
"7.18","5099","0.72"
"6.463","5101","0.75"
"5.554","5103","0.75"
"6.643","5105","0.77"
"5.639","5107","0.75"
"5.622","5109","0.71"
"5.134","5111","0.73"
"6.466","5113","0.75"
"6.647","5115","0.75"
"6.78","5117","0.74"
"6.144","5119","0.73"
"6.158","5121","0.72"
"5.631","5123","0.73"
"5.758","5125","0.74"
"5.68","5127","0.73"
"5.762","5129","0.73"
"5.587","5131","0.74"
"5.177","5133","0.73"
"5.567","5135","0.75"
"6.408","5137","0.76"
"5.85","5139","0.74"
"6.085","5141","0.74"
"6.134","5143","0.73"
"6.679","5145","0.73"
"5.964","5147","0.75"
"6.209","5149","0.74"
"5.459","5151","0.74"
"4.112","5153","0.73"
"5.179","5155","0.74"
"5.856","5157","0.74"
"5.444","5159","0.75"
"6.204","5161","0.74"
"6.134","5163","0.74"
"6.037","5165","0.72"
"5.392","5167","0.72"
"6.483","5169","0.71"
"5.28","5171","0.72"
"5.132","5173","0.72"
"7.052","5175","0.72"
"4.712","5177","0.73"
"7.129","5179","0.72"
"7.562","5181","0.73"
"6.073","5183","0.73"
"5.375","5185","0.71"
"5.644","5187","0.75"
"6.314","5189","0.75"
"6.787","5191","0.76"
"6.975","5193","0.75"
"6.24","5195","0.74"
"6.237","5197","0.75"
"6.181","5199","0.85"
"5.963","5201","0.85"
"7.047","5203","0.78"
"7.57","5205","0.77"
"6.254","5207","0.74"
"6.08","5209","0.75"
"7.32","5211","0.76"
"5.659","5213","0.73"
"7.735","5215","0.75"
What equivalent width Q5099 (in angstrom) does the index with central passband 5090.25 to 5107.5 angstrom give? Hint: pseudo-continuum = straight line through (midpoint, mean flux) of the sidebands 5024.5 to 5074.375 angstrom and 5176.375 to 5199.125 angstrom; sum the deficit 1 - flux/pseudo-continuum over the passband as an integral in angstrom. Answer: -0.5 angstrom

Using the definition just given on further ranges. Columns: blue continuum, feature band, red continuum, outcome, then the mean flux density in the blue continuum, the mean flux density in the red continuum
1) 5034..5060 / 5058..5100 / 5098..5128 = 1.1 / 5.41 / 6.1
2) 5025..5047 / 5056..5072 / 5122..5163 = 1.2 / 5.31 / 5.75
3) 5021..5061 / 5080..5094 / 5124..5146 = 0.2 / 5.46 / 5.88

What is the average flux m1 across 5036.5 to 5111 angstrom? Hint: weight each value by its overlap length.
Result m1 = 5.62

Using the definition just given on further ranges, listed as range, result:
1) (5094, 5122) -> 6.02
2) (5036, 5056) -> 5.61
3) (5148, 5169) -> 5.64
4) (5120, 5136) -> 5.67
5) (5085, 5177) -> 5.84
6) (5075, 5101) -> 5.76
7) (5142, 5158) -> 5.7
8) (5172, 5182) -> 6.32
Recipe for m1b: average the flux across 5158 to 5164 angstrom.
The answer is 5.93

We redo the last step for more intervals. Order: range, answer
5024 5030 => 5.27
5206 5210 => 6.17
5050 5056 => 5.83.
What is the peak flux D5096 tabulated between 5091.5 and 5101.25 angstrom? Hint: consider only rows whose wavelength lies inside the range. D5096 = 7.18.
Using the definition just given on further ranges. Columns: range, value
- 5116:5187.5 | 7.562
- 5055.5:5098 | 9.016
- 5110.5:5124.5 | 6.78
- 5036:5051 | 7.125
